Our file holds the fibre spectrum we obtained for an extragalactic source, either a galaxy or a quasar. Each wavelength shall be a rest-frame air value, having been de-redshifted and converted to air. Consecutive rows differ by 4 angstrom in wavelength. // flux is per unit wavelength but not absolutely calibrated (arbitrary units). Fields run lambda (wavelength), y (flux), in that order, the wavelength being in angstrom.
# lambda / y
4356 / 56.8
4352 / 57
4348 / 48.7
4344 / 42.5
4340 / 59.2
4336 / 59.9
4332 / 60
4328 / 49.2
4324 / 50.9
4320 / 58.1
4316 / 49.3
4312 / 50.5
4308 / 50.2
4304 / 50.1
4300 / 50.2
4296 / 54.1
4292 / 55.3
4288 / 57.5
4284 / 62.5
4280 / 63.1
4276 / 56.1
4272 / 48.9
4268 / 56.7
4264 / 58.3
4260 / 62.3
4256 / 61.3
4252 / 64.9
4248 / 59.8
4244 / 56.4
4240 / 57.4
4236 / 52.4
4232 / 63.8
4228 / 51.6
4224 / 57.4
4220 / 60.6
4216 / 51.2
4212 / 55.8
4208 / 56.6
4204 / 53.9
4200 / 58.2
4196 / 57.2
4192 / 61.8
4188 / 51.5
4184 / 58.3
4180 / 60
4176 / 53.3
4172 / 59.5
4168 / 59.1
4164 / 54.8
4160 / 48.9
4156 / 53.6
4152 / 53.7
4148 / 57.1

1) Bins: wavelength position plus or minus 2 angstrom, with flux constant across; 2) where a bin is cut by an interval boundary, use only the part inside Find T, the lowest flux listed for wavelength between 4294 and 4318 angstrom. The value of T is 49.3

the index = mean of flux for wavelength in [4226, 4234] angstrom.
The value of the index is 57.7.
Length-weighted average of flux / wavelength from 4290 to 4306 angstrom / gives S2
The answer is 52.4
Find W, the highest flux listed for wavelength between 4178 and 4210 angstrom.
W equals 61.8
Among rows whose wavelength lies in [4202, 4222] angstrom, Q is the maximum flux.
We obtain 60.6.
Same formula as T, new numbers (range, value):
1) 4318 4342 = 49.2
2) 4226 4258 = 51.6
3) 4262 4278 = 48.9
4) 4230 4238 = 52.4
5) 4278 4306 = 50.1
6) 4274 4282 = 56.1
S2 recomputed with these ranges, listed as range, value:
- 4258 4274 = 56.5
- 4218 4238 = 57.2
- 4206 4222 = 56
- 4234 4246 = 55.4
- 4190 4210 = 57.5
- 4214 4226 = 56.4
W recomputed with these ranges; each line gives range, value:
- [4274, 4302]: 63.1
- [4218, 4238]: 63.8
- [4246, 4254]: 64.9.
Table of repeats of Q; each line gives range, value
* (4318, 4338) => 60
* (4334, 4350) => 59.9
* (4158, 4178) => 59.5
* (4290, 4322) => 58.1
